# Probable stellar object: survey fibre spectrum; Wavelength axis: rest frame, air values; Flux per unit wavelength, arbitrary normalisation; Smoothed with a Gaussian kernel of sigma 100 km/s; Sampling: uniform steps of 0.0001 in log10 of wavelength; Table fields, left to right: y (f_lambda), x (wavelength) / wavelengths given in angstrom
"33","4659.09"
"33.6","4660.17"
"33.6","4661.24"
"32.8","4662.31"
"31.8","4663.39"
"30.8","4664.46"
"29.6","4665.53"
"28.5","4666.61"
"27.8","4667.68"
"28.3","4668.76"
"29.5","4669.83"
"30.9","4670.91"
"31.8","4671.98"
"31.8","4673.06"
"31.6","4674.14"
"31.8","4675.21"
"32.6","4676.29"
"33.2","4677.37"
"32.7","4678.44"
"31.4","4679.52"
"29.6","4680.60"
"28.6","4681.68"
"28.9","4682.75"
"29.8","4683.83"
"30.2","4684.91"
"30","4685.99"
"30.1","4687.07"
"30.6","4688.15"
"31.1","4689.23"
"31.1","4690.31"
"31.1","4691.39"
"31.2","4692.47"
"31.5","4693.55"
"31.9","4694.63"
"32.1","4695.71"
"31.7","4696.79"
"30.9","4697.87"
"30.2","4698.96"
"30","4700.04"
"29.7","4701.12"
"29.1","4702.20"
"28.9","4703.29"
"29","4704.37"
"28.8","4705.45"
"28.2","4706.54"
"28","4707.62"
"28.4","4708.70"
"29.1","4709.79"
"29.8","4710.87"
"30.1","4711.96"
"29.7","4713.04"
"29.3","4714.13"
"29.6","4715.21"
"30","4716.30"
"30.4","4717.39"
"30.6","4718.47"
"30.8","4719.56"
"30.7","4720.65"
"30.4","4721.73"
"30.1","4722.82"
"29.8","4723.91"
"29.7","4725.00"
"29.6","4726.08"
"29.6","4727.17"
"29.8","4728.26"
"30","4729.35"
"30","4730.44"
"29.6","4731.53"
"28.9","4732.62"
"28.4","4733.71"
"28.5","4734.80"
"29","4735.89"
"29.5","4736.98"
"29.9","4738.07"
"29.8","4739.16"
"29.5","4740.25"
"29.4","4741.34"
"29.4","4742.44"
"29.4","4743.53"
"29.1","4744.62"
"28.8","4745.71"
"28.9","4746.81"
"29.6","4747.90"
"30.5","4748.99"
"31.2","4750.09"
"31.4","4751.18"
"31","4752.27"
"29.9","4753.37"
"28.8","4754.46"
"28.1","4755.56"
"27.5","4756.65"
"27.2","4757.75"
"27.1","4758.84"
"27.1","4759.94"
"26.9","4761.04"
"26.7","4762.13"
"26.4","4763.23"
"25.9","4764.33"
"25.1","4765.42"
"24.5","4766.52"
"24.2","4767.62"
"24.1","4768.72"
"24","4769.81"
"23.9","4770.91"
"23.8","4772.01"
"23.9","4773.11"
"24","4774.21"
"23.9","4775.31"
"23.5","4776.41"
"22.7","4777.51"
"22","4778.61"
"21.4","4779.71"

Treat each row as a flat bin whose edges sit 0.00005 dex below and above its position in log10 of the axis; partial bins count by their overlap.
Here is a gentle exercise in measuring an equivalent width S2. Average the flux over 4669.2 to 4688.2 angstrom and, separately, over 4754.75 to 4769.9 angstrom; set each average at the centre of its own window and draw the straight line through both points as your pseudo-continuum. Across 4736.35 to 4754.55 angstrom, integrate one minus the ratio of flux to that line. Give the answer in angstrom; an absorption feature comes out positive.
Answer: -1.8 angstrom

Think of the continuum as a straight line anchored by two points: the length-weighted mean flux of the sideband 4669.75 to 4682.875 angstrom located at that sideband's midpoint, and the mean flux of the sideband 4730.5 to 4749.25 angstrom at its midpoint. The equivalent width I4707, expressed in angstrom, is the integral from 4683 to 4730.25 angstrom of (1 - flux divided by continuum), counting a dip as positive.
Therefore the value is 0.4 angstrom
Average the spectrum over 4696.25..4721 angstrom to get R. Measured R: 29.7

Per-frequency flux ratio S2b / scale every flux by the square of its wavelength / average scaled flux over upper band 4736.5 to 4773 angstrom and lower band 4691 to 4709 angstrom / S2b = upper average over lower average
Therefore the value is 0.95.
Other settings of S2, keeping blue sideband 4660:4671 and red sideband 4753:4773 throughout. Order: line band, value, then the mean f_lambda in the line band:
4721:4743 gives -1.63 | 29.6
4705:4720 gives -0.57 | 29.5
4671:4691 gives -0.73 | 30.9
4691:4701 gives -0.67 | 31.1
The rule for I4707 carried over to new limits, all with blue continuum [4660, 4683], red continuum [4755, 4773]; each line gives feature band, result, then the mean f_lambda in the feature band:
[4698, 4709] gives 0.0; 29.1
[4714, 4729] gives -1.0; 30.1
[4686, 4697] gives -0.5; 31.2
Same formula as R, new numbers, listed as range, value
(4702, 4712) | 28.9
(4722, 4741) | 29.5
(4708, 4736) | 29.7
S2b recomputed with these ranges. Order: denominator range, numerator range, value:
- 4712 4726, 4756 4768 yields 0.89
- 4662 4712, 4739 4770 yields 0.95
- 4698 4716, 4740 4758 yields 1.02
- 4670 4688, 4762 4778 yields 0.82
